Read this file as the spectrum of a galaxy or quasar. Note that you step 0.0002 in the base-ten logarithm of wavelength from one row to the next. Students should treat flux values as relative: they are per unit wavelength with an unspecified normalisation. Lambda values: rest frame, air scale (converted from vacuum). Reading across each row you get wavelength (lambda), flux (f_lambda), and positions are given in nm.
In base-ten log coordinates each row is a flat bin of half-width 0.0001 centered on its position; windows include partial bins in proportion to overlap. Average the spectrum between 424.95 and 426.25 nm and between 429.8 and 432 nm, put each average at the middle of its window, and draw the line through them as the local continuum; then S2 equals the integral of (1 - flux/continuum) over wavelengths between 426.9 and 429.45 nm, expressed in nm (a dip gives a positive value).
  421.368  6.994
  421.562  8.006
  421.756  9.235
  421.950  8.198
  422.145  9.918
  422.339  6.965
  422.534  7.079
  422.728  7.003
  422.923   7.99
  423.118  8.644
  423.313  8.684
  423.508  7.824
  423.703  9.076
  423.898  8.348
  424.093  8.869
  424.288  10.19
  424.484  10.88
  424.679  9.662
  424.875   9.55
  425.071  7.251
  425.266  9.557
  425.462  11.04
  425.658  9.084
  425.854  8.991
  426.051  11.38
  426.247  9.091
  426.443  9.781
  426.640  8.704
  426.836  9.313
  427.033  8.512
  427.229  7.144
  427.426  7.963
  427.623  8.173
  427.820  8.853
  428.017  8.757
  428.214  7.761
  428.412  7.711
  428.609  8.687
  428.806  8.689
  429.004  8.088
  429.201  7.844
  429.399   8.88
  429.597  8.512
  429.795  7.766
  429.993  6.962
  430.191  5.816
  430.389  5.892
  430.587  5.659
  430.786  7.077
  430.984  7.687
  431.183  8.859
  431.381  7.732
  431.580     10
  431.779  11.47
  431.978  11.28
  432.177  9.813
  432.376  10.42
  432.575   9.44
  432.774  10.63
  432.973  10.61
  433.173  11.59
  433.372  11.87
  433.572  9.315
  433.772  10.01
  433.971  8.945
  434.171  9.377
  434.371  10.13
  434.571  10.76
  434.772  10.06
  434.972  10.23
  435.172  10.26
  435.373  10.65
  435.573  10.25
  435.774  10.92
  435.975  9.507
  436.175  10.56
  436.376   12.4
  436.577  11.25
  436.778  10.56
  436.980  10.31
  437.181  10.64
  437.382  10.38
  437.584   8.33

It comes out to 0.14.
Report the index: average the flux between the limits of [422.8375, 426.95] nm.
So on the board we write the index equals 9.24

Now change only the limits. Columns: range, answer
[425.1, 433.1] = 8.74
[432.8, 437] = 10.5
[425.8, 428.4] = 8.76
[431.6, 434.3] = 10.4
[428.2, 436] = 9.2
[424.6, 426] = 9.36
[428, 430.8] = 7.59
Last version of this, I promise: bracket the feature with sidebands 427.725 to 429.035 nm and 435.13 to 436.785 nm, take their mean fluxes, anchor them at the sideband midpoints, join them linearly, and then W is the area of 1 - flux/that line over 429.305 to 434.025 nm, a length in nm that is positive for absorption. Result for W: 0.21 nm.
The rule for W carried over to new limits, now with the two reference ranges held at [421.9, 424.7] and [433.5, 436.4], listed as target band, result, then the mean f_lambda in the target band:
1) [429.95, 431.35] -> 0.396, 6.89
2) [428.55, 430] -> 0.180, 8.24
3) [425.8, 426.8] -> -0.066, 9.6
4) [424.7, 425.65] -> -0.053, 9.35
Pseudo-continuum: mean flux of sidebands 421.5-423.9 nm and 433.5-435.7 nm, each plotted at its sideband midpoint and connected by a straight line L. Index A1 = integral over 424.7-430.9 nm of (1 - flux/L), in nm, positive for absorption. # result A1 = 0.42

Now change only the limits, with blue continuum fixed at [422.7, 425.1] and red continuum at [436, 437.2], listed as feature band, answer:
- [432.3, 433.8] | -0.03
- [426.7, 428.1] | 0.15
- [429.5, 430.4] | 0.25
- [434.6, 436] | 0.05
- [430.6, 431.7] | 0.21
